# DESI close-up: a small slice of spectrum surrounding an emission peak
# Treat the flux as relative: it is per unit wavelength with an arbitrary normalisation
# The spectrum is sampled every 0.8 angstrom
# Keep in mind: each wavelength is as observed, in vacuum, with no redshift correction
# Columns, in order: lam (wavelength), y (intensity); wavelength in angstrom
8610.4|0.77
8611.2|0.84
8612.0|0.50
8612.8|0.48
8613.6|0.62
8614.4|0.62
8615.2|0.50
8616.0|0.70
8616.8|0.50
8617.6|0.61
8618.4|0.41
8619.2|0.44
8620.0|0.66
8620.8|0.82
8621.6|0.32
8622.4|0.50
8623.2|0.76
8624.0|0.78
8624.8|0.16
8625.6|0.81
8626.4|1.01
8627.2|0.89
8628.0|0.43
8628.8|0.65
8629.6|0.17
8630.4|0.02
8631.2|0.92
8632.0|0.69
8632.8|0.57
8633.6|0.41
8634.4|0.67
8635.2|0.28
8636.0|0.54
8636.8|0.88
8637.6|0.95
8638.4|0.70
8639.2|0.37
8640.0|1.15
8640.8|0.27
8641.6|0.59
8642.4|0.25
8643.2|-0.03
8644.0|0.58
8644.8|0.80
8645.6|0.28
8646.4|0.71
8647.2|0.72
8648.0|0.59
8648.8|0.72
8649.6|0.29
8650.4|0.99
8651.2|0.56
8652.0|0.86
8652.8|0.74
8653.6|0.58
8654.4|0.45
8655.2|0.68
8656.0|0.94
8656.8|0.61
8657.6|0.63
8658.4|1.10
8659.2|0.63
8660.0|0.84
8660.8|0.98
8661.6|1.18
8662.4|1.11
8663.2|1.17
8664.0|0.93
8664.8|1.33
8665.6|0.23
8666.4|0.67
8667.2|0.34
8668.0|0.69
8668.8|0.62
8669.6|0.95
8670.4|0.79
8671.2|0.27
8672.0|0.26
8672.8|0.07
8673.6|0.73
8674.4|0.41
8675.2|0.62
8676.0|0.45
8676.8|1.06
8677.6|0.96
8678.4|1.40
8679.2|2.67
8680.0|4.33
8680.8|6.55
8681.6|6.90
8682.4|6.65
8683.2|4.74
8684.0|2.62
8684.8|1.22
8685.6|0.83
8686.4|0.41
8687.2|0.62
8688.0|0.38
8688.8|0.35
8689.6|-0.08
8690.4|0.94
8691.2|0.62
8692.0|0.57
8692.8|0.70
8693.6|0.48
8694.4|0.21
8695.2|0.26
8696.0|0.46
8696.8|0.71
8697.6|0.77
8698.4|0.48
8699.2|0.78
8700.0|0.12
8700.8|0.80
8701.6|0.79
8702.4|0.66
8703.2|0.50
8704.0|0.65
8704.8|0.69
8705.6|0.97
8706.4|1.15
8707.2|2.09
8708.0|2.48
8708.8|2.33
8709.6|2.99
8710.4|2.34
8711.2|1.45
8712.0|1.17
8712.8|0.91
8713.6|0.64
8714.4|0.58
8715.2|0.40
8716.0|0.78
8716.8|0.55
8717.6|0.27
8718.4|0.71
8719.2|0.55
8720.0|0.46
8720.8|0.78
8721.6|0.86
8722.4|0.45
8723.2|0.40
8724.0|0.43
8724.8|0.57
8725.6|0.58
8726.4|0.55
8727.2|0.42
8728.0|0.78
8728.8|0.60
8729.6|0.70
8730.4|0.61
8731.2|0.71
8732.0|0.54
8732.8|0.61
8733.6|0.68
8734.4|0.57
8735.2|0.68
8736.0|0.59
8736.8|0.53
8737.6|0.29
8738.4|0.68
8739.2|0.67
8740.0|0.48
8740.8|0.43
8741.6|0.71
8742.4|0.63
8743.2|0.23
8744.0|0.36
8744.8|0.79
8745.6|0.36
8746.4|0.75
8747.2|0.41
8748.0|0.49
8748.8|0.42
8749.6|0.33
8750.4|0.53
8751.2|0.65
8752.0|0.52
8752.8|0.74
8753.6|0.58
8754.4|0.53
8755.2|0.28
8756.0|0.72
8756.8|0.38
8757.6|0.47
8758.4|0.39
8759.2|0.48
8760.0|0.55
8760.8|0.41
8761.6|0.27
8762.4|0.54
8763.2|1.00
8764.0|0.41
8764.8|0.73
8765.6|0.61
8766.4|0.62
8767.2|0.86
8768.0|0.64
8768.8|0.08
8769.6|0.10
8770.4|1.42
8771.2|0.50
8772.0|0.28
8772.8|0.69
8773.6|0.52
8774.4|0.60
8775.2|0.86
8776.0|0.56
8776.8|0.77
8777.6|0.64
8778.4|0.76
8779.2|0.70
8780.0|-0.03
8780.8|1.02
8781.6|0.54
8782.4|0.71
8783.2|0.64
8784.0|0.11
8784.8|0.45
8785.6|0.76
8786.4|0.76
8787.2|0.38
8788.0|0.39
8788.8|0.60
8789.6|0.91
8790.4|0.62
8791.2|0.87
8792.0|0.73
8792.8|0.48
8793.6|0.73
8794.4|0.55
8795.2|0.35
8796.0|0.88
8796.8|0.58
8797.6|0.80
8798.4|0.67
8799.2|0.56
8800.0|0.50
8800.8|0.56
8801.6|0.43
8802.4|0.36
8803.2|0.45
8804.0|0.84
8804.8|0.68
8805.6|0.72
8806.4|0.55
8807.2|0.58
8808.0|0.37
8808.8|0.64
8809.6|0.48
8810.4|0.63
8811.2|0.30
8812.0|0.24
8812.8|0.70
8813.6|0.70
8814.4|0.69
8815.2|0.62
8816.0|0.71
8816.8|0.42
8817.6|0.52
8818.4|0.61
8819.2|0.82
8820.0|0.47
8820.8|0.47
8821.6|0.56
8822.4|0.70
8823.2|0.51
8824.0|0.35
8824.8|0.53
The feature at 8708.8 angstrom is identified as [N II] 6583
